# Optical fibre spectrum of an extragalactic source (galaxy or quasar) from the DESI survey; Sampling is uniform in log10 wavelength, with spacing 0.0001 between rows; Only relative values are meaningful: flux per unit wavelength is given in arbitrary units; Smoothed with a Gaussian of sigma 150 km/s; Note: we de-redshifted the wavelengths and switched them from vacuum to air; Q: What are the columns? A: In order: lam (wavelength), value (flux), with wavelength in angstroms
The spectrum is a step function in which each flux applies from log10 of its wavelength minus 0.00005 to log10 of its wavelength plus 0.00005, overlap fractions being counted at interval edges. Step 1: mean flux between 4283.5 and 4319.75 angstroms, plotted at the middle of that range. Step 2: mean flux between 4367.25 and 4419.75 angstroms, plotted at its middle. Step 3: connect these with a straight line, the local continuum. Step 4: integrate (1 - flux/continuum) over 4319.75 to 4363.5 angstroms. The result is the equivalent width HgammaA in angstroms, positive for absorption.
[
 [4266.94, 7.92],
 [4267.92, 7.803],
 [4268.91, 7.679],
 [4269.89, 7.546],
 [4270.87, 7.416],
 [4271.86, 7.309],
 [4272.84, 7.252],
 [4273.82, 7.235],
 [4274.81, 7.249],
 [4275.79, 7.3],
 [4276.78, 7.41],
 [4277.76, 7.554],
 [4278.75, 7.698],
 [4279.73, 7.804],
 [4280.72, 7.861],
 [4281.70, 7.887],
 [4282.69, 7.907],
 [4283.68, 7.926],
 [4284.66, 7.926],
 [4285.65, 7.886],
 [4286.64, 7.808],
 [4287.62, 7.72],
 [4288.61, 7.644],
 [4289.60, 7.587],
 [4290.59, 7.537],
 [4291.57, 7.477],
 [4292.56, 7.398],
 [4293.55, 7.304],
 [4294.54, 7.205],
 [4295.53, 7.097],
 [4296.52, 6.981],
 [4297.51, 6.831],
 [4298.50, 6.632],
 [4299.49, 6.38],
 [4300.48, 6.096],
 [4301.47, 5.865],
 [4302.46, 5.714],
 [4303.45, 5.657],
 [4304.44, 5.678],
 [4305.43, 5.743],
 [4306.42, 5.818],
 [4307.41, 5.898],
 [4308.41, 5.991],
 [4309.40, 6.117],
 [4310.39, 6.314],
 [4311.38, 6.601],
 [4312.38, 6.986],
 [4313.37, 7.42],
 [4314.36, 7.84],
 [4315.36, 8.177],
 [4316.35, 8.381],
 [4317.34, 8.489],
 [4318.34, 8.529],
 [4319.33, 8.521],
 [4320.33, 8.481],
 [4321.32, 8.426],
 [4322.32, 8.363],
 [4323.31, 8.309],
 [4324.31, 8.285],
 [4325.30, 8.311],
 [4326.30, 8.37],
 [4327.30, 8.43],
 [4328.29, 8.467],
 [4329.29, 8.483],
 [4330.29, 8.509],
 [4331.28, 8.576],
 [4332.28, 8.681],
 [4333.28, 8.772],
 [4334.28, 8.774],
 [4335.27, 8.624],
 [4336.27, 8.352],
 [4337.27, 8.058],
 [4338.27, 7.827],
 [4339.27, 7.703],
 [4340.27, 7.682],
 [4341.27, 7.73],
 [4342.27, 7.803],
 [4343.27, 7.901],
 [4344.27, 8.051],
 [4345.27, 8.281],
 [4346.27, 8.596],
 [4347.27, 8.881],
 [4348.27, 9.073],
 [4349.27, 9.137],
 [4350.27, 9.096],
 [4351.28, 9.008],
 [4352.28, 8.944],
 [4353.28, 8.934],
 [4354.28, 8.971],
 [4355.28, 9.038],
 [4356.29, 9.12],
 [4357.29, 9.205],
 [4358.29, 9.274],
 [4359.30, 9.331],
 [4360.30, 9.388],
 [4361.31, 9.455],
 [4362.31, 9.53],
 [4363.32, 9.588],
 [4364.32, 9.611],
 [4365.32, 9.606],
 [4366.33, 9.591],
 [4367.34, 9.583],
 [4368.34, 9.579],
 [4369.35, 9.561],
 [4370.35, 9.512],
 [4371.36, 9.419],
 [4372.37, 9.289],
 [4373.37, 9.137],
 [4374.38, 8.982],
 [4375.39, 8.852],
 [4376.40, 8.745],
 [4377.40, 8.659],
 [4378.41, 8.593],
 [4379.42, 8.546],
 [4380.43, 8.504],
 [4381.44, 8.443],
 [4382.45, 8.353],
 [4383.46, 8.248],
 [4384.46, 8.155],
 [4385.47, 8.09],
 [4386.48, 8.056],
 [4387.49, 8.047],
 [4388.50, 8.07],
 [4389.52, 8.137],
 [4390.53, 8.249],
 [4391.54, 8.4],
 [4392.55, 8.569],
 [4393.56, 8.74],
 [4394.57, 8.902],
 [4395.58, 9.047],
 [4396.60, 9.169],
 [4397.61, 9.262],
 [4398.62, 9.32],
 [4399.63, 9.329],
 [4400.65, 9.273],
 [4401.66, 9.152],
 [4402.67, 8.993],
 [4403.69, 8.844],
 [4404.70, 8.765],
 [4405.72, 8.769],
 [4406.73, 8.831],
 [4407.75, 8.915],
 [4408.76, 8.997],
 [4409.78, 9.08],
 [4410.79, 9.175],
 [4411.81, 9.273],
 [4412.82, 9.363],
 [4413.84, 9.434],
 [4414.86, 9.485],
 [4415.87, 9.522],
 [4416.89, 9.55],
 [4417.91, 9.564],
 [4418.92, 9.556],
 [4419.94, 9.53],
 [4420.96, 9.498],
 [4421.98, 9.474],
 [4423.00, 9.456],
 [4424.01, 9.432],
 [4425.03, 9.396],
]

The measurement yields -4.2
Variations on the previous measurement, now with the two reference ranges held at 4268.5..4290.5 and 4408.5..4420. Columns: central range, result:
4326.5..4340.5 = -0.1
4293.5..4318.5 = 3.9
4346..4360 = -0.8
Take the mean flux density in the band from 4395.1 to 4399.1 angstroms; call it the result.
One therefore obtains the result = 9.19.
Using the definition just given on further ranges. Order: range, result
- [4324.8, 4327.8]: 8.38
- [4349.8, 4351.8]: 9.02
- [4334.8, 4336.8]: 8.47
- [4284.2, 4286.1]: 7.89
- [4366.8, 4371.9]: 9.52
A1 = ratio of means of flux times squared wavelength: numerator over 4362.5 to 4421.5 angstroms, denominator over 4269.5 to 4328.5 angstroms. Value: 1.27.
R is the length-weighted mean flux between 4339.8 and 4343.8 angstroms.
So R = 7.78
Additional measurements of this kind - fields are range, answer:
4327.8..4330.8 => 8.49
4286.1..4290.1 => 7.69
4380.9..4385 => 8.31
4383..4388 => 8.13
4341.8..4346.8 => 8.14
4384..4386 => 8.12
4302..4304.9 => 5.69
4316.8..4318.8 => 8.5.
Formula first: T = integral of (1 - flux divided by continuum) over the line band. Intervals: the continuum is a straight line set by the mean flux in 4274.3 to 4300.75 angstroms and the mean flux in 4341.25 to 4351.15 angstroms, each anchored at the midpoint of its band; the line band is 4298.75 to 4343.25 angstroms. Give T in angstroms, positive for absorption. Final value 2.7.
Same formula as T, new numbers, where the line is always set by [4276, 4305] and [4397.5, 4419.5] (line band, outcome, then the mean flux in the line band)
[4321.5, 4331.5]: -0.78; 8.41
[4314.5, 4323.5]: -0.84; 8.39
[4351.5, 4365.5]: -1.55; 9.28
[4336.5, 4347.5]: 0.05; 8.03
